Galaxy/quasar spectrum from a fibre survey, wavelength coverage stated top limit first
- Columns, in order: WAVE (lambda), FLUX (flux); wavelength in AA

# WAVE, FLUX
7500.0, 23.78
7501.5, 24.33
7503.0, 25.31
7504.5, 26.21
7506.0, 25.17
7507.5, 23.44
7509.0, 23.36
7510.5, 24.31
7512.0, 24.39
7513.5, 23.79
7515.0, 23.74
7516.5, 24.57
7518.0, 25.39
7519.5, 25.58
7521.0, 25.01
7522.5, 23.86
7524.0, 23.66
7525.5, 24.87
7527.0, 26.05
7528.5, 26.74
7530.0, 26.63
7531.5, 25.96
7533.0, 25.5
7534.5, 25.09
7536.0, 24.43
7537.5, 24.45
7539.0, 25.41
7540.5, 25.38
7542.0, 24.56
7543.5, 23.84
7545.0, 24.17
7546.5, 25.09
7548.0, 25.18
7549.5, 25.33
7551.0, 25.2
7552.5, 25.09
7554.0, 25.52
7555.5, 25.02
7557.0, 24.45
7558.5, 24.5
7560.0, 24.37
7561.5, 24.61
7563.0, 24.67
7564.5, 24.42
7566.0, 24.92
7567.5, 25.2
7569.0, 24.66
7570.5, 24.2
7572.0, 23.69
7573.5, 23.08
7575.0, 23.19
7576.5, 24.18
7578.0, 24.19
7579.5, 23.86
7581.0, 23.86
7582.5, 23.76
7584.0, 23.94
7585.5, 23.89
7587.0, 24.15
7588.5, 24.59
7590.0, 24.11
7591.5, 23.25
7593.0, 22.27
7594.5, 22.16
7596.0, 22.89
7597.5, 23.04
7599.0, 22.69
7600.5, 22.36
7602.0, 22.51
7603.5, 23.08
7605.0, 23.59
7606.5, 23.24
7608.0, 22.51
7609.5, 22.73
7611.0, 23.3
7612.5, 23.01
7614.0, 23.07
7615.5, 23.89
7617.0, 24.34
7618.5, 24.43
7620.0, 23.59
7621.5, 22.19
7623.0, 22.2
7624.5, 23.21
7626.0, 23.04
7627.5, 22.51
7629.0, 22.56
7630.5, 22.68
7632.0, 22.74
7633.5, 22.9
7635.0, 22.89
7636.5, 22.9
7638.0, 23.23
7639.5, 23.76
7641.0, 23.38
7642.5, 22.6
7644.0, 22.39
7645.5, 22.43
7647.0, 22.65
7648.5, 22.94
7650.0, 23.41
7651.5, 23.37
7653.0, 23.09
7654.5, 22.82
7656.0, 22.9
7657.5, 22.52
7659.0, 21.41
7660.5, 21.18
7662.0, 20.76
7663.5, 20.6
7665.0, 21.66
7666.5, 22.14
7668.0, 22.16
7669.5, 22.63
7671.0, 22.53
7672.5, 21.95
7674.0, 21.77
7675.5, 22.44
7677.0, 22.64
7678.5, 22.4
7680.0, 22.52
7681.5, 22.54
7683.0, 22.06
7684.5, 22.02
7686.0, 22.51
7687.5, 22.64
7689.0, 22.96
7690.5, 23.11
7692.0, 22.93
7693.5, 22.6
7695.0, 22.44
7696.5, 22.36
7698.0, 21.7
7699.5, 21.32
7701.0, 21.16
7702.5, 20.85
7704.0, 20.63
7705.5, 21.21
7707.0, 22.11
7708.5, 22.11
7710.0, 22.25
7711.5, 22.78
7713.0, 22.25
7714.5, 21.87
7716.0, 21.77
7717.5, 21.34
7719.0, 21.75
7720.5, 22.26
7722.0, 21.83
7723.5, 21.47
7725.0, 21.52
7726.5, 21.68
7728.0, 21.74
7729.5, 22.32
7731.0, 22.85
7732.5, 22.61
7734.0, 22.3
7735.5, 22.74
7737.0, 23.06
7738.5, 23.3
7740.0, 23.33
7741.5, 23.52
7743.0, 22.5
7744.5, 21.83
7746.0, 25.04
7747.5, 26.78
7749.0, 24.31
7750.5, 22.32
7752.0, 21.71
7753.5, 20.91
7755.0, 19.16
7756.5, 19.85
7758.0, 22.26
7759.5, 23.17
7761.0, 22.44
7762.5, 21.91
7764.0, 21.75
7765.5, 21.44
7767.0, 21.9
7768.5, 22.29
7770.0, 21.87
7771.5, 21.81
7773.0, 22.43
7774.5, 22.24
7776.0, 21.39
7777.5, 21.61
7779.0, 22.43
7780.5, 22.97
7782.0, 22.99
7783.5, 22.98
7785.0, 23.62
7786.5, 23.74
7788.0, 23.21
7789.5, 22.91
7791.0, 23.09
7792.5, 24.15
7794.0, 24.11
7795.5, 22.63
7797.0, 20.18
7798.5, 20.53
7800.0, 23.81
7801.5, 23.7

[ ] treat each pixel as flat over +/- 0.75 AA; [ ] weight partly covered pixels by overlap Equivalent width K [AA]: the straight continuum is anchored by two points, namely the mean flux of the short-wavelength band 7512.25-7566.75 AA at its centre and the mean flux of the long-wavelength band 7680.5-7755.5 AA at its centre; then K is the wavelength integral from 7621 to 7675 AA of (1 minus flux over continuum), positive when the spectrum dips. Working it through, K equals 1.9 AA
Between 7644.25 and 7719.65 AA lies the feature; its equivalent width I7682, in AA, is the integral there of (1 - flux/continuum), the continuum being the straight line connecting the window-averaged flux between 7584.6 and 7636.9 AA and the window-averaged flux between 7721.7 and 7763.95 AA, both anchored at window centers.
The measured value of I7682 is 1.9 AA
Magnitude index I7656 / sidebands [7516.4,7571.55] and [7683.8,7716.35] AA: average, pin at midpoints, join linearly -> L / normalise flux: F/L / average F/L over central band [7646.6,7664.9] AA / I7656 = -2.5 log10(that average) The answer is 0.030 mag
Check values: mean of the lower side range 25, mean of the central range 22.3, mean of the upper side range 22.1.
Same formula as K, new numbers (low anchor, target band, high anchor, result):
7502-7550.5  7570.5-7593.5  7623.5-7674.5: 0.05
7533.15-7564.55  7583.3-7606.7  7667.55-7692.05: 0.73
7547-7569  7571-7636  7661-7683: 1.38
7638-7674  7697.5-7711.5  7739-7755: 0.74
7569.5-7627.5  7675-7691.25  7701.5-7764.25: 0.08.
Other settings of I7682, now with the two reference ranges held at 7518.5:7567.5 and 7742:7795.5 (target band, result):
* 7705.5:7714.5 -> 0.39 AA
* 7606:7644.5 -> 1.68 AA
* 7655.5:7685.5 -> 2.00 AA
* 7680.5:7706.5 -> 1.45 AA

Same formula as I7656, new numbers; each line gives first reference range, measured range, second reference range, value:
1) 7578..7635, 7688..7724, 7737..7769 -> 0.036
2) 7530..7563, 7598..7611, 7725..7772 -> 0.062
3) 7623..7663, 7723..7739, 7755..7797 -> 0.008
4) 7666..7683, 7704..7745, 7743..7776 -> 0.004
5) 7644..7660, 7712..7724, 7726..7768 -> 0.034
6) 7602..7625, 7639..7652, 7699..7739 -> -0.007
